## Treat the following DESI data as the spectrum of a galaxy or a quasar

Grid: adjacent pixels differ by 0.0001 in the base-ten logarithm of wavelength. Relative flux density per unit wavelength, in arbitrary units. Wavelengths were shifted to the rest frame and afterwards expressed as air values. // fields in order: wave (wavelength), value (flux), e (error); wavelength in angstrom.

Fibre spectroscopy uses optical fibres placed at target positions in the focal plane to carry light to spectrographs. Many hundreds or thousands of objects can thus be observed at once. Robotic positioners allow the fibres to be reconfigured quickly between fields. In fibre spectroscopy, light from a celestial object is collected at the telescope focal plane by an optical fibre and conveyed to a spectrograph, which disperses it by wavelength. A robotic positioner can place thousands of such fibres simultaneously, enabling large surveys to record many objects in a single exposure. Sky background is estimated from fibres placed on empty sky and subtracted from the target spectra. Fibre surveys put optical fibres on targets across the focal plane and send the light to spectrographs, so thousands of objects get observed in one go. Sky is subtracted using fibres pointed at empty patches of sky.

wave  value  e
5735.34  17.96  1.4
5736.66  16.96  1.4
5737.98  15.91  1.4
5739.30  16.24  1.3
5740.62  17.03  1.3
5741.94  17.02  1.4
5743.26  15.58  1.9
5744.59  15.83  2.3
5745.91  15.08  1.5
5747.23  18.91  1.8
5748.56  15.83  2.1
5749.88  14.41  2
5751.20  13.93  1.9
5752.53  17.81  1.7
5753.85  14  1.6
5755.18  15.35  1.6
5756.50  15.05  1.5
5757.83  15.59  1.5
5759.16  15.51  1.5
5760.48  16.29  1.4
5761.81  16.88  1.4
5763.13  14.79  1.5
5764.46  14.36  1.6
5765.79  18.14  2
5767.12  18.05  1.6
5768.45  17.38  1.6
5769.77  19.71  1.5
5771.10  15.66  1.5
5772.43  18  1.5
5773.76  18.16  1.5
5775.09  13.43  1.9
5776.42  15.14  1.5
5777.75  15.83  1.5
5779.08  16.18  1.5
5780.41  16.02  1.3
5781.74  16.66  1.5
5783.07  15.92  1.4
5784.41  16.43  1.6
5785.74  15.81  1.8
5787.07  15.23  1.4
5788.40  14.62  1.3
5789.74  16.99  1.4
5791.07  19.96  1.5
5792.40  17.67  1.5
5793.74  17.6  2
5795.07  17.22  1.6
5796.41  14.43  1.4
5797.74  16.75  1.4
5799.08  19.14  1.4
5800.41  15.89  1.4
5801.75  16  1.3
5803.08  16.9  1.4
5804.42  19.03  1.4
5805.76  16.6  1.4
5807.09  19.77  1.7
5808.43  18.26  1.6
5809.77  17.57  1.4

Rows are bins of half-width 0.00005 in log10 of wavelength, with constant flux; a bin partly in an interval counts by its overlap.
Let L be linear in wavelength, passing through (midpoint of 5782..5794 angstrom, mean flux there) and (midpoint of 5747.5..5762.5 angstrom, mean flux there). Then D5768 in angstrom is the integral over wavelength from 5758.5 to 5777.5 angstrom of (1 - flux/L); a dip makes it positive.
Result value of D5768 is -0.6 angstrom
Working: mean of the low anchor 15.6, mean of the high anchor 16.7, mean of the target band 16.5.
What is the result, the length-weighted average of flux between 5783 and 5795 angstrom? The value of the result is 16.8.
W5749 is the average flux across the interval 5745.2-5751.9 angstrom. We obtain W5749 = 15.6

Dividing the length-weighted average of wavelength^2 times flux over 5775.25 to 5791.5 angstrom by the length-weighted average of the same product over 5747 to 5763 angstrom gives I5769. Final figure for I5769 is 1.04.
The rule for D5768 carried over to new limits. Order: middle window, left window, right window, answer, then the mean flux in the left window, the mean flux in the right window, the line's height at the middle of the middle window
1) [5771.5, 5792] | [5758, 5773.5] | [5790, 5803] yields 0.83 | 16.8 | 17.2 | 17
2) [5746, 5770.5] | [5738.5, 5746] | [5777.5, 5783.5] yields -0.01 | 16.2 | 16.2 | 16.2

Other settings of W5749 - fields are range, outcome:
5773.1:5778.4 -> 15.6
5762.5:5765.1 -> 14.6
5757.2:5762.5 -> 16.1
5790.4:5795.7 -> 18.1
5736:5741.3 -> 16.6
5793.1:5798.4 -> 16.5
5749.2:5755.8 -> 15.1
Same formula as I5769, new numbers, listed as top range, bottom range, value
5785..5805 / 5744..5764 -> 1.09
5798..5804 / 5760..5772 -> 1.02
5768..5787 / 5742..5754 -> 1.05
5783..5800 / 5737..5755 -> 1.07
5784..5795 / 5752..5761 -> 1.09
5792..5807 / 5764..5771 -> 0.99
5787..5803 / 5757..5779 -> 1.04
